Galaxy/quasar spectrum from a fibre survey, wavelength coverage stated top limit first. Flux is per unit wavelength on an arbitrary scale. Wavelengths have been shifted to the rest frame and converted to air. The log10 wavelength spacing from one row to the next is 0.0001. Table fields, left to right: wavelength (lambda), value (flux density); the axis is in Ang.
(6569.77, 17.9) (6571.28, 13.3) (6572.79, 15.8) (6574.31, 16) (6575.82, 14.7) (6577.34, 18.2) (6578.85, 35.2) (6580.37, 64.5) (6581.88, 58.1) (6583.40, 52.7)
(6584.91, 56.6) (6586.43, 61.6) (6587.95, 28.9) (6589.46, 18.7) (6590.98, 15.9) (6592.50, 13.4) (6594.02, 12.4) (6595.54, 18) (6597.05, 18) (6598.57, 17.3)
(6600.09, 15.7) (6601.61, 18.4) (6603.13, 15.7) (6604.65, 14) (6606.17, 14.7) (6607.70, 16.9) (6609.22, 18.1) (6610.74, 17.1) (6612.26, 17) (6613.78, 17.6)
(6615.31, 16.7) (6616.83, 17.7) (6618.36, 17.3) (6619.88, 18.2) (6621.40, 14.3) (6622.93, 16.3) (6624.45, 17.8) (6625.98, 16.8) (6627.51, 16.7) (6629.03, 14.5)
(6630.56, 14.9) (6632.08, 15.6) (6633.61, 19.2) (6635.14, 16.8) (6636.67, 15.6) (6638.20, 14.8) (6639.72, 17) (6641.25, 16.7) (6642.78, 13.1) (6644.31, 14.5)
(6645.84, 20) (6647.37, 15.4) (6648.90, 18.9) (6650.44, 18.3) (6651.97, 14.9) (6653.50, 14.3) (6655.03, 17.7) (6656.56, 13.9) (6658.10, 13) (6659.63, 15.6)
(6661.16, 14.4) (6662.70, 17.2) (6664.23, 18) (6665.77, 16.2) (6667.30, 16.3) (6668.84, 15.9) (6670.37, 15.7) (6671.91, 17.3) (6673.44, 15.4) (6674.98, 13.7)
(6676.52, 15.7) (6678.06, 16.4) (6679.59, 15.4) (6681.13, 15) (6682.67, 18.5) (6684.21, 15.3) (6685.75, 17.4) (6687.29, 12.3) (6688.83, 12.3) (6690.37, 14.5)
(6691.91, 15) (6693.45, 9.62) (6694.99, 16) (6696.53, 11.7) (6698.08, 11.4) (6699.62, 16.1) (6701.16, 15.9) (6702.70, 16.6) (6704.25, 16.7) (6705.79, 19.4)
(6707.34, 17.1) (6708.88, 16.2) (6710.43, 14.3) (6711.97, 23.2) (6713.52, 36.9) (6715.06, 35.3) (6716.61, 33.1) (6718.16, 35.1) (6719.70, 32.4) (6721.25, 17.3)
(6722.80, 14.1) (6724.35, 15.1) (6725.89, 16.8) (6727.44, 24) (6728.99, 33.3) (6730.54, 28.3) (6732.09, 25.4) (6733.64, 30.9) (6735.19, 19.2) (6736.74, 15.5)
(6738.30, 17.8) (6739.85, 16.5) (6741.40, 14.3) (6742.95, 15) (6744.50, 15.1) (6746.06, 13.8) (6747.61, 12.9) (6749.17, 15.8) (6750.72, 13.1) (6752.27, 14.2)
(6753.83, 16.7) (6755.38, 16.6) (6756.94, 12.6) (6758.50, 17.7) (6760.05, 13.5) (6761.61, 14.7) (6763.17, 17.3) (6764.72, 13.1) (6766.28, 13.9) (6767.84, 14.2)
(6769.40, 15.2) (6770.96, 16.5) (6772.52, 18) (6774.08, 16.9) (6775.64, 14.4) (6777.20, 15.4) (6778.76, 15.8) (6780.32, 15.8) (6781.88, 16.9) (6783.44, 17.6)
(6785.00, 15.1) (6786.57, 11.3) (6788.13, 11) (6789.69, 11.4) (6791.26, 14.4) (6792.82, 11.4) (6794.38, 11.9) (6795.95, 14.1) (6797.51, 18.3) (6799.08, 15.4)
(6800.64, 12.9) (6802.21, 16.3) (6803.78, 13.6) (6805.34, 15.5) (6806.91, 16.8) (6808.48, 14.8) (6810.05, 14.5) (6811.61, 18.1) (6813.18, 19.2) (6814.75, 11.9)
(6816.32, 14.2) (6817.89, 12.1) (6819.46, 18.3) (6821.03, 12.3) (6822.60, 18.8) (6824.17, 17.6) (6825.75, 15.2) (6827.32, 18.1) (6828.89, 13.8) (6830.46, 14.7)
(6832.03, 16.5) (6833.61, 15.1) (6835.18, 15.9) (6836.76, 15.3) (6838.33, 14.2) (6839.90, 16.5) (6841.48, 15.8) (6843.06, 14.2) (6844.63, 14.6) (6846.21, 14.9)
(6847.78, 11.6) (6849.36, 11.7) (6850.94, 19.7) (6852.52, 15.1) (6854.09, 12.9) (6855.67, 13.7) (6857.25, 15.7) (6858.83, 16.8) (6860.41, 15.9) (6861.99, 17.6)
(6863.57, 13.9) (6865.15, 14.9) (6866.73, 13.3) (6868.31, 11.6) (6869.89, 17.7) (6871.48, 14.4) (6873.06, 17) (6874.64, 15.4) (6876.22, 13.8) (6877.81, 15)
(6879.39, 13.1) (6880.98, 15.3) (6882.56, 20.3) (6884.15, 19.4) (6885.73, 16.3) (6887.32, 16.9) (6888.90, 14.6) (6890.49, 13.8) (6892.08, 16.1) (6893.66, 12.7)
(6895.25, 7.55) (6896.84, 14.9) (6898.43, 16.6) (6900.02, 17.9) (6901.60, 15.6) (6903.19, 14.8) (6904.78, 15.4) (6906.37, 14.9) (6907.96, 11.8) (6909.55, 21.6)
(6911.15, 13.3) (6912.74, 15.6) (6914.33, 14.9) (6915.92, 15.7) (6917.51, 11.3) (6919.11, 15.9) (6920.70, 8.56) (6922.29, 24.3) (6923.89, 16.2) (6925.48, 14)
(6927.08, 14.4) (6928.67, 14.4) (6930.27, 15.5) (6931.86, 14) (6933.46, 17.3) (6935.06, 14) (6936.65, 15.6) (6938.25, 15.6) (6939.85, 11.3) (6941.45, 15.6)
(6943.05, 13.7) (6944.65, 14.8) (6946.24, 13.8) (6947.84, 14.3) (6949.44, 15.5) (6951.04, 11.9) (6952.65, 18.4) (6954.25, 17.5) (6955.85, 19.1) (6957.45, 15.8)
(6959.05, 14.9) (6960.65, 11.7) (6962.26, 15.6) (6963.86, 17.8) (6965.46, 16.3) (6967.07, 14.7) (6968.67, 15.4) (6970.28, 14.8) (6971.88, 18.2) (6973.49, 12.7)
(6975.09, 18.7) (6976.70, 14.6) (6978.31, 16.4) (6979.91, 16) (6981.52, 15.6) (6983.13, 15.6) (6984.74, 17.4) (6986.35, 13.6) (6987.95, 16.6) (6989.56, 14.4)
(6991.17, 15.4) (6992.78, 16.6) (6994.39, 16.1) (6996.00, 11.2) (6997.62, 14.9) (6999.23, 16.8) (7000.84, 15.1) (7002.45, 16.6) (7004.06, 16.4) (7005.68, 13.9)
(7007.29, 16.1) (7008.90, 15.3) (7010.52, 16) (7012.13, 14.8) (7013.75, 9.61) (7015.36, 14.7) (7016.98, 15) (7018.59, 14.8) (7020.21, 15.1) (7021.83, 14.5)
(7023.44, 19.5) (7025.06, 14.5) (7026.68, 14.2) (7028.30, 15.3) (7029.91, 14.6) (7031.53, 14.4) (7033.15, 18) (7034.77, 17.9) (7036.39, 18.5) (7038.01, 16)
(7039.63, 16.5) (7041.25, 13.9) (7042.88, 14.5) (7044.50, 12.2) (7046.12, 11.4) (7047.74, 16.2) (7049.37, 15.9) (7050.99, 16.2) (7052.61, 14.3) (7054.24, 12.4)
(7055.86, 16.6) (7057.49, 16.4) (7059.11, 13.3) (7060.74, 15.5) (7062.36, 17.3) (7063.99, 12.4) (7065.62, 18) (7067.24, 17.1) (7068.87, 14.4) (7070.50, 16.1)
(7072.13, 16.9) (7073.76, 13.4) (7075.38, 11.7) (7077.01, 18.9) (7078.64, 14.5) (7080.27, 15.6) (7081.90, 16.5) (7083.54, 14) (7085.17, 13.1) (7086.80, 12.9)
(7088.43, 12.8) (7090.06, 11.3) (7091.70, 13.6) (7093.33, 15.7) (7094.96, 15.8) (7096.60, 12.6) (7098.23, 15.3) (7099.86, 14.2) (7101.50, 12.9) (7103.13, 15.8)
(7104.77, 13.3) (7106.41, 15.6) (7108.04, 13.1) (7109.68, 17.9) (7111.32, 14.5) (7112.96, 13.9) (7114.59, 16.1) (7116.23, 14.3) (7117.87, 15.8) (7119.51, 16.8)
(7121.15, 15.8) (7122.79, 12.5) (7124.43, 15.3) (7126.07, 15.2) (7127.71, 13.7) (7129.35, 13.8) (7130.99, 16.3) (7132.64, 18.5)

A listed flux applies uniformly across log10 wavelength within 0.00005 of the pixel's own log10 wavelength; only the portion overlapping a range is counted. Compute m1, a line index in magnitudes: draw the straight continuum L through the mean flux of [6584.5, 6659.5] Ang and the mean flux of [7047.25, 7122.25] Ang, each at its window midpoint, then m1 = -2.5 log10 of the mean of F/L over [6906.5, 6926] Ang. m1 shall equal 0.055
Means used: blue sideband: 18.1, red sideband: 14.9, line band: 15.3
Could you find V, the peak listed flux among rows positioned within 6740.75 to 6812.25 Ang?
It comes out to 18.3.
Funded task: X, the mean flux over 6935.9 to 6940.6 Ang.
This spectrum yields 14.2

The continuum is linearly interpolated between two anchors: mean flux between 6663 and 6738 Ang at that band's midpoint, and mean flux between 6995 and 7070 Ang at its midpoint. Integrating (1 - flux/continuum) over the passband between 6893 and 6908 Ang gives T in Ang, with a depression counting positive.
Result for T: 2.1 Ang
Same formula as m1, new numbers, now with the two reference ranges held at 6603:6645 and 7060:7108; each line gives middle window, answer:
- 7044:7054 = 0.037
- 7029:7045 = -0.060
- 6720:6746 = -0.247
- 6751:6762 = 0.054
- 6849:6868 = 0.028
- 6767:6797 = 0.080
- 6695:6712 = 0.006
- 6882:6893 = -0.086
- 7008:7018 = 0.050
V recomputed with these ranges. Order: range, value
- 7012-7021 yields 15.1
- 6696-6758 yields 36.9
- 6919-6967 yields 24.3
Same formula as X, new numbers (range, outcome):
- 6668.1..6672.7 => 16.3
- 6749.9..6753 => 13.7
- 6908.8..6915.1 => 16.3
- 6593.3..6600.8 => 16.3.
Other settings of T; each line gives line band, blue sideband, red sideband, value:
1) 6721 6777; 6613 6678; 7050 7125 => -4.6 Ang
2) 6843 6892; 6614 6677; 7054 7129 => 0.8 Ang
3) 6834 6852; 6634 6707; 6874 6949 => 0.3 Ang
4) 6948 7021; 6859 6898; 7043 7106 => -2.7 Ang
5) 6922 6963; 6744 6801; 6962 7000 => 0.6 Ang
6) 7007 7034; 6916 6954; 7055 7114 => -0.4 Ang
